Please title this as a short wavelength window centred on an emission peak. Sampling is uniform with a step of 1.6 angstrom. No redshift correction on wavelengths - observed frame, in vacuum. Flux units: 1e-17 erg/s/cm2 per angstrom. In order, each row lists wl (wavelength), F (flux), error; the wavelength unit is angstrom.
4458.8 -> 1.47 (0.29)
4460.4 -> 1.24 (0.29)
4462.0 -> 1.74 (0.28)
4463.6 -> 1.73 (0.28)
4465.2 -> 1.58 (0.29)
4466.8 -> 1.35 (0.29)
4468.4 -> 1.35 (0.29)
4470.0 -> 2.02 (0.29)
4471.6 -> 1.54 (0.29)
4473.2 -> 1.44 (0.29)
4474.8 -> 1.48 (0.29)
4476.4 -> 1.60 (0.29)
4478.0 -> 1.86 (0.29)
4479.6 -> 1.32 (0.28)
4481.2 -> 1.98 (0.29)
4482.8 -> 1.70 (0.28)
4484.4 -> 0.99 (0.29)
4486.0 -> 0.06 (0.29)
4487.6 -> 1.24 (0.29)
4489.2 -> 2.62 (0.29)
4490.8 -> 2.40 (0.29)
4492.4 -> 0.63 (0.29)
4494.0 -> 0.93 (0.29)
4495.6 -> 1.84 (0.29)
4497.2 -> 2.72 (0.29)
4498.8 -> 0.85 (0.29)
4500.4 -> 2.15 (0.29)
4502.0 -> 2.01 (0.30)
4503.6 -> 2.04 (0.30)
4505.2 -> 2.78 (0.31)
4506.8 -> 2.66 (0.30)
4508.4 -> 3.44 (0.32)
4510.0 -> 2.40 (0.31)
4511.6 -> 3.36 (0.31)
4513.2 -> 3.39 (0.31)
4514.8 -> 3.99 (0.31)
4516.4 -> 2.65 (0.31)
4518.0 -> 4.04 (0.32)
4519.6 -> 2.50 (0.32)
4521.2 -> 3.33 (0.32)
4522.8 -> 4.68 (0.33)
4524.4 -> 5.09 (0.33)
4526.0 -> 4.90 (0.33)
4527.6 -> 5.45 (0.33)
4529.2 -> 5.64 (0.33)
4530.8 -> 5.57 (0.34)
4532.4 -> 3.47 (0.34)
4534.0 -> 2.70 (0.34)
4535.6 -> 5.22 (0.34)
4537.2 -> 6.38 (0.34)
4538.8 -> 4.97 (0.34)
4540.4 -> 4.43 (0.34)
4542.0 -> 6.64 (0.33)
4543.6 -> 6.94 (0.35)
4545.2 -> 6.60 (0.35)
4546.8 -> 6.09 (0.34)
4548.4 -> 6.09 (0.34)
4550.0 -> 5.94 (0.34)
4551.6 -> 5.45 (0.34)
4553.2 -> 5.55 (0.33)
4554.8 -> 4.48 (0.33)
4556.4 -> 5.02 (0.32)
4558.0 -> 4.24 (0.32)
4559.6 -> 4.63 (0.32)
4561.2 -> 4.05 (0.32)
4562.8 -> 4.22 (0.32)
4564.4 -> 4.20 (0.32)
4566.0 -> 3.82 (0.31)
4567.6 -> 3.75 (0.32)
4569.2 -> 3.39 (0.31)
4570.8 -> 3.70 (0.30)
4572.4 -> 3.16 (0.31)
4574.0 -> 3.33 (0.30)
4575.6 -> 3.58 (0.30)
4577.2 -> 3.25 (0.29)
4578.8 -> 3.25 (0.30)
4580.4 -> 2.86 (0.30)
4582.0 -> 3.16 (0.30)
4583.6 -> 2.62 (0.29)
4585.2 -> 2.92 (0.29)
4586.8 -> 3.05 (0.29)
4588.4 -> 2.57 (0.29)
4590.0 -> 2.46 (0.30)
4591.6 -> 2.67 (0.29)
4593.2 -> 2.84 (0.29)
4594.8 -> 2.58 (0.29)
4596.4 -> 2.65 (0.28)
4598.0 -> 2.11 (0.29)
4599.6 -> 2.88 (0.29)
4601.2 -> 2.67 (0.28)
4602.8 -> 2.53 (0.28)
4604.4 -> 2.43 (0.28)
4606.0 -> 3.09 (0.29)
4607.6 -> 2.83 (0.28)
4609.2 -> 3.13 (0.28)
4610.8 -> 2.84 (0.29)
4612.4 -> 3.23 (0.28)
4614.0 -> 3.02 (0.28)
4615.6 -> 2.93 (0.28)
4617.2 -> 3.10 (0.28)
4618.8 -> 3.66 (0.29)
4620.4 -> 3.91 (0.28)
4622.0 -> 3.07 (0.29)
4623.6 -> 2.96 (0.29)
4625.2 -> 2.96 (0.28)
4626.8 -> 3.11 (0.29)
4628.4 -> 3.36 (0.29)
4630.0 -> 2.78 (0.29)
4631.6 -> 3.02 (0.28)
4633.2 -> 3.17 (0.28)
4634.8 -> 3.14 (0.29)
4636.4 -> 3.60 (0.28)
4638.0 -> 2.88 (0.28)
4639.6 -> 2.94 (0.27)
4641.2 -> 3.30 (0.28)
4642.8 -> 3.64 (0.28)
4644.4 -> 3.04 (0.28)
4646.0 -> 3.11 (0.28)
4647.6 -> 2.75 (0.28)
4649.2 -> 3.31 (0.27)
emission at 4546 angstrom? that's Lyman alpha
